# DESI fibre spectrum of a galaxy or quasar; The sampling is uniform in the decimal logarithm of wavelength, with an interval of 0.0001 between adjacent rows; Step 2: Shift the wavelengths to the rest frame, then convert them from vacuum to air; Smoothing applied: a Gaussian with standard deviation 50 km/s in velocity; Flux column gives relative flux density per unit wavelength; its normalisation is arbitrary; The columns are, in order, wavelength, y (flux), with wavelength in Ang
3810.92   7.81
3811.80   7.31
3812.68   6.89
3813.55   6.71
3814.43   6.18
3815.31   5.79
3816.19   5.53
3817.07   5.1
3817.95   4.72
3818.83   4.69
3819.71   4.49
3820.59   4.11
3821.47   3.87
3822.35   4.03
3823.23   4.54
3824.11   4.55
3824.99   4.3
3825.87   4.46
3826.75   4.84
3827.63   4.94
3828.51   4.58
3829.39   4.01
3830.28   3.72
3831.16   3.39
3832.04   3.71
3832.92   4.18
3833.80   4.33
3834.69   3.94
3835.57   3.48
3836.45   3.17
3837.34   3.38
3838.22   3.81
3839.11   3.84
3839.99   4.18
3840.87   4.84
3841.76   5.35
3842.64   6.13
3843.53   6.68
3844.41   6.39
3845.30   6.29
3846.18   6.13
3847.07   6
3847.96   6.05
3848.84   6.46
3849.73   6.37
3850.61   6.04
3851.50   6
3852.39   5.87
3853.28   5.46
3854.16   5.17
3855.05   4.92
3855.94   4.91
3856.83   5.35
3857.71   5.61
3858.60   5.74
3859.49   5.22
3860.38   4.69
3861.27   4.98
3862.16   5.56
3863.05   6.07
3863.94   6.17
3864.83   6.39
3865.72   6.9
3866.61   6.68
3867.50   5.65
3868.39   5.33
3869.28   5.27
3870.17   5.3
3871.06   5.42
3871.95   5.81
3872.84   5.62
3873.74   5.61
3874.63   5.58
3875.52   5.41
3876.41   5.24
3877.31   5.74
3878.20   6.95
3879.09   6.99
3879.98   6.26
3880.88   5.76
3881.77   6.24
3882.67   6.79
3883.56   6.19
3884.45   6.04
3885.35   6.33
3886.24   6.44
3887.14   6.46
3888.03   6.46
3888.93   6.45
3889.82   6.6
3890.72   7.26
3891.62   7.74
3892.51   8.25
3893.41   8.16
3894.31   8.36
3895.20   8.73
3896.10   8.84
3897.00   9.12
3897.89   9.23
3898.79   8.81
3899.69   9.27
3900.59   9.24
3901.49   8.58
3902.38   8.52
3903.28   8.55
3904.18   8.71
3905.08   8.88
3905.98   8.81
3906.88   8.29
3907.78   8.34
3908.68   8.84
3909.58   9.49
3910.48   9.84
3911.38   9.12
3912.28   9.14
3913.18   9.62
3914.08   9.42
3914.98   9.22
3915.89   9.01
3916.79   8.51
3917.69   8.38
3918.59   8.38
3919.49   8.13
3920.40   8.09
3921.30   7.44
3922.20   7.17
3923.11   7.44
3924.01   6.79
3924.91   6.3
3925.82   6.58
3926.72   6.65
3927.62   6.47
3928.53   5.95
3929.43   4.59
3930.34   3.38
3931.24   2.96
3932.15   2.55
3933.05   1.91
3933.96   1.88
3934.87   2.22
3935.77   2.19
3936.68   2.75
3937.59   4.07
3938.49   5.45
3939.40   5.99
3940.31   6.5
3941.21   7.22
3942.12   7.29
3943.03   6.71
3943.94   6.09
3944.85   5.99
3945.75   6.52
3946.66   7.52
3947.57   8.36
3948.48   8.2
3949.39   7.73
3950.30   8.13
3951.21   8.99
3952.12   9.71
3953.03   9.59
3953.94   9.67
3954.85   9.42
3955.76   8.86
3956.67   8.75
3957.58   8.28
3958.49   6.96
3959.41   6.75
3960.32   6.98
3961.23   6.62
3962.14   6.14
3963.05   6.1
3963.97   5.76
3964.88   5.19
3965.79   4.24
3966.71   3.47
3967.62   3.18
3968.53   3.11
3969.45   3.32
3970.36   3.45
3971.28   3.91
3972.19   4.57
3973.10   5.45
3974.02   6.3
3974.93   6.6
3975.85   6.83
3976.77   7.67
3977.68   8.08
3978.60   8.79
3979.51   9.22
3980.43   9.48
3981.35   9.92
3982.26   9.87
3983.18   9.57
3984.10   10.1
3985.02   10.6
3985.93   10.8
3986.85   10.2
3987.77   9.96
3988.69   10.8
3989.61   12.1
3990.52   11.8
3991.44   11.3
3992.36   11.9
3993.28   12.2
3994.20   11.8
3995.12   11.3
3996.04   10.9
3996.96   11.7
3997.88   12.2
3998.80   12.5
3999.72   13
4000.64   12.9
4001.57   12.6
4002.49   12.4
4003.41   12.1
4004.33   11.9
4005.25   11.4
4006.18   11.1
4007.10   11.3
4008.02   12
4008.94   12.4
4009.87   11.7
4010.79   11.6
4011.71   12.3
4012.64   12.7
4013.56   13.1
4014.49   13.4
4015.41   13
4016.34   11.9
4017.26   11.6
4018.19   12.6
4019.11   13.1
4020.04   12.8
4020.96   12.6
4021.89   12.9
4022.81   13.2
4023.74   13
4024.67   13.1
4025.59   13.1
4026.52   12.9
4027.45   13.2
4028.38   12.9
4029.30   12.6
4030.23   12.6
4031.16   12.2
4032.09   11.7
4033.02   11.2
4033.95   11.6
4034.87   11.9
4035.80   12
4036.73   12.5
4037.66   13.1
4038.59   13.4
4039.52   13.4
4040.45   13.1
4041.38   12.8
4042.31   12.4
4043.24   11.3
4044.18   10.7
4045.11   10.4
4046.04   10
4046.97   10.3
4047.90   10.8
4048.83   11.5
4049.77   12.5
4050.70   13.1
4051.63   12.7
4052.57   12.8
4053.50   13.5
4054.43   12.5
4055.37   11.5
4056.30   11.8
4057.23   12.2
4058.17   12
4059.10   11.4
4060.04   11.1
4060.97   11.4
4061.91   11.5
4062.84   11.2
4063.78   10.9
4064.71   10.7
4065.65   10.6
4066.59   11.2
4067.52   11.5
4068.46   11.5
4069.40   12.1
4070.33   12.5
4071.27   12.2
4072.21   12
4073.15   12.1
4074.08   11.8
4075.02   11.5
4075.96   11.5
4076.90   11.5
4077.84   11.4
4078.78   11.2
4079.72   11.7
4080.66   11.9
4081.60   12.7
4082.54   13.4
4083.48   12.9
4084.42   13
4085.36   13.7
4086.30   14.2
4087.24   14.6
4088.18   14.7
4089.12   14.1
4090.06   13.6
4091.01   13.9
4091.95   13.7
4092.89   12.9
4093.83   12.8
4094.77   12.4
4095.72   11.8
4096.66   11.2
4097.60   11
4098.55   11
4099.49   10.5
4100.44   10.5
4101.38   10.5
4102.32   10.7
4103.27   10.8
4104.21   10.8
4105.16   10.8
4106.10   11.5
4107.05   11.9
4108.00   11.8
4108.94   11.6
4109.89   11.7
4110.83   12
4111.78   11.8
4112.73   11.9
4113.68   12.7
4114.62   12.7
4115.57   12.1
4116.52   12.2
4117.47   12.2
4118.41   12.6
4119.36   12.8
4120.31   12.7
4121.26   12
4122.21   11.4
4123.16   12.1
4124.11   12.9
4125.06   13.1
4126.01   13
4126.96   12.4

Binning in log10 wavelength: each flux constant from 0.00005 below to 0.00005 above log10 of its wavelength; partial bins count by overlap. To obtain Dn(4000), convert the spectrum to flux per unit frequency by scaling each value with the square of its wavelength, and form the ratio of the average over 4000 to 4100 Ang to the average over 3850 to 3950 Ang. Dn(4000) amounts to 1.98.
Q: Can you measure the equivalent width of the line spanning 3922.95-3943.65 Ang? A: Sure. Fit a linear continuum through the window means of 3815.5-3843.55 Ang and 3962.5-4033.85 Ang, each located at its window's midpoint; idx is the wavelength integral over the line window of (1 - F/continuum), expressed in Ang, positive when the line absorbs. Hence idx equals 8.03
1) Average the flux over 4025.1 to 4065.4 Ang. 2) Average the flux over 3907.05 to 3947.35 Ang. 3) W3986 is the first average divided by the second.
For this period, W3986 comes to 1.83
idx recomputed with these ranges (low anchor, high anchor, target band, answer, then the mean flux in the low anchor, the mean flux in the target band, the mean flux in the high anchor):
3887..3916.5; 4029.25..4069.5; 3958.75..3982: 9.2 Ang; 8.55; 6.09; 11.8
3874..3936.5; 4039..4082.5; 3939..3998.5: 6.5 Ang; 7.09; 8.06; 11.8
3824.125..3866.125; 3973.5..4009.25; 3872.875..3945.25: 4.7 Ang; 5.1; 6.93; 10.7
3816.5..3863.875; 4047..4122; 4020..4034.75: -3.1 Ang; 4.93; 12.6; 12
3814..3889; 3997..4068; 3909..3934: 2.7 Ang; 5.33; 7.03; 12.1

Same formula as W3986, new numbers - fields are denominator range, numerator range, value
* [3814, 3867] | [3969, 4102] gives 2.27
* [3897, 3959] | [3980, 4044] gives 1.64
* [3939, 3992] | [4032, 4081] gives 1.55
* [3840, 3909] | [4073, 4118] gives 1.83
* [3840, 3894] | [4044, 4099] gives 2.01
